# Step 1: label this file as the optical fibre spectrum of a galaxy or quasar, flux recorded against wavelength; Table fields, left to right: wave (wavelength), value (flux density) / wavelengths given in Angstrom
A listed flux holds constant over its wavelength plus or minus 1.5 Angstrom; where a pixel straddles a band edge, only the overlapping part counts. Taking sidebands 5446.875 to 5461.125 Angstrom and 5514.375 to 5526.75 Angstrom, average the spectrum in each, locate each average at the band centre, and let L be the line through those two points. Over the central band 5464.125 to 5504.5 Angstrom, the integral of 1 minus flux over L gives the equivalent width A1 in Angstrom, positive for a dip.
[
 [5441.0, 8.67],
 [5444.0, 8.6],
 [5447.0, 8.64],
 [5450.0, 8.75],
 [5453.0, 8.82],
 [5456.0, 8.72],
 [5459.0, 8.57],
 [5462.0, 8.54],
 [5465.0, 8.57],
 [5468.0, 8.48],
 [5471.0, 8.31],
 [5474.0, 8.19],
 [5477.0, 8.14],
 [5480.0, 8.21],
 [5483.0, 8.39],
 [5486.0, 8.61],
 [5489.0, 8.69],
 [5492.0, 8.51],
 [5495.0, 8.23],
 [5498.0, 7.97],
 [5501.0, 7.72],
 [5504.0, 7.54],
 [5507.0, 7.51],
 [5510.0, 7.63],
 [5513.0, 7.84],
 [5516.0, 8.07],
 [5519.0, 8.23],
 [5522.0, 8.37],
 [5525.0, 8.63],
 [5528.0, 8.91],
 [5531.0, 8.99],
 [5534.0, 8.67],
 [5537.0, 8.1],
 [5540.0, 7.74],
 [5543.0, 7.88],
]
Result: 1.3 Angstrom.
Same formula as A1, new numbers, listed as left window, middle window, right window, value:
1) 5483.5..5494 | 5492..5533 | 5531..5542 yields 1.3 Angstrom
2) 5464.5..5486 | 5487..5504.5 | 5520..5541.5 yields 0.5 Angstrom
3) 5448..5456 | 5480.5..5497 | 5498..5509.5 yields -1.0 Angstrom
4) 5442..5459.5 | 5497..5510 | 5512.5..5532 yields 1.3 Angstrom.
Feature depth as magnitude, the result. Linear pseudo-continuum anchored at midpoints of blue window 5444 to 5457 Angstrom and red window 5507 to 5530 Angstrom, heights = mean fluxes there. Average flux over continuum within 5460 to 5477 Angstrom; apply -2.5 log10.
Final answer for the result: 0.02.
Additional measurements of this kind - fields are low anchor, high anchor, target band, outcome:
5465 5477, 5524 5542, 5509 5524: 0.051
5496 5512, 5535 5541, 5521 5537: -0.098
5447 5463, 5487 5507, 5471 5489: -0.003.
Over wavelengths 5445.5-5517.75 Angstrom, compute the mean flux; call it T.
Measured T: 8.28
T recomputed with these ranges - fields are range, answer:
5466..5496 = 8.38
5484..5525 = 8.1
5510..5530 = 8.3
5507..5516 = 7.75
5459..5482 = 8.36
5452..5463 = 8.66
